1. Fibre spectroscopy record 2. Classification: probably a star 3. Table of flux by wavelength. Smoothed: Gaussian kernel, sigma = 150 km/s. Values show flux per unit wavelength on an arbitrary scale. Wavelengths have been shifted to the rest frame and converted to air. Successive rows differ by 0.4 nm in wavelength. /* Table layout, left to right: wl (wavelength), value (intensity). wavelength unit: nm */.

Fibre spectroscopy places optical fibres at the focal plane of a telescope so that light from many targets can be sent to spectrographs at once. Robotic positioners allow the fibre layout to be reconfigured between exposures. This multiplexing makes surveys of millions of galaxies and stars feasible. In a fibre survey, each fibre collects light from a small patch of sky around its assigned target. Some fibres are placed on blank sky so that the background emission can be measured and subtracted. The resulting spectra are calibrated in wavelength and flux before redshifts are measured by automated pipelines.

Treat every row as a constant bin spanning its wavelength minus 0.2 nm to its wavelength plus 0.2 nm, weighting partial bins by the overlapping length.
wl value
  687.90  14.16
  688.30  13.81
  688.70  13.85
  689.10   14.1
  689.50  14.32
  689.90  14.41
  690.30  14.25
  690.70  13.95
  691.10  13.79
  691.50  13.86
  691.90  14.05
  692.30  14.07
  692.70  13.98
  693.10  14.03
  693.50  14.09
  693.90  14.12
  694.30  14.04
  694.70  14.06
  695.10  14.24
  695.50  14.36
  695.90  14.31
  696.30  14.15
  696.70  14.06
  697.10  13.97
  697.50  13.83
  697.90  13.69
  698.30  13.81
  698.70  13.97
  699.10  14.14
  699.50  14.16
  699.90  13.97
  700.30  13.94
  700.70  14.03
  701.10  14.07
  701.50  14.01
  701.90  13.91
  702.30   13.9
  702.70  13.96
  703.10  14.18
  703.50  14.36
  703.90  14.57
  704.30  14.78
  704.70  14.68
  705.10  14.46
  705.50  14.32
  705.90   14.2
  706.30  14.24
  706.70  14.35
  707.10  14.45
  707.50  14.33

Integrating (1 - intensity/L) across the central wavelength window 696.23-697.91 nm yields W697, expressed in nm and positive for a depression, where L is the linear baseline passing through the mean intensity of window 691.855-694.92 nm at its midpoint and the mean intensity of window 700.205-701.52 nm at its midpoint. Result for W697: 0.01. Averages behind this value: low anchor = 14.1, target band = 14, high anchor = 14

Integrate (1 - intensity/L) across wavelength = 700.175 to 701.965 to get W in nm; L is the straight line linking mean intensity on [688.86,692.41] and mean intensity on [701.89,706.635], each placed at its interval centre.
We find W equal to 0.03 nm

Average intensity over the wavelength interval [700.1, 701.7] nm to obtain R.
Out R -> 14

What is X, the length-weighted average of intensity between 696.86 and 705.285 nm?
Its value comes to 14.1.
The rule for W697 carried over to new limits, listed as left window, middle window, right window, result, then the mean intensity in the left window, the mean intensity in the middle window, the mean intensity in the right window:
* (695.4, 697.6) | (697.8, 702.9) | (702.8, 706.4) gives 0.10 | 14.1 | 14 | 14.4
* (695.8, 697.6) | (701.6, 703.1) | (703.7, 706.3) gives 0.04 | 14.1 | 14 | 14.5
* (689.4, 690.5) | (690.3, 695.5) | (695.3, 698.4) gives 0.06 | 14.3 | 14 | 14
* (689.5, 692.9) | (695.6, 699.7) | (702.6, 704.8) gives 0.07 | 14.1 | 14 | 14.4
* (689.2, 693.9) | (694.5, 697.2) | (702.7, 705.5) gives 0.01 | 14.1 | 14.2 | 14.5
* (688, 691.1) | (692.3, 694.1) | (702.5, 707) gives 0.01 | 14.1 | 14.1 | 14.4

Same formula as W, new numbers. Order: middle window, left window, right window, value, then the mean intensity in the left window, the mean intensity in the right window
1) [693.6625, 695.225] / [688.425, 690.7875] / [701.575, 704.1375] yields 0.004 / 14.1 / 14.1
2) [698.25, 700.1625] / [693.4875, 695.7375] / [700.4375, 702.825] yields 0.003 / 14.2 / 14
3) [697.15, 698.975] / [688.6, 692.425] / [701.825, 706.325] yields 0.045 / 14.1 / 14.3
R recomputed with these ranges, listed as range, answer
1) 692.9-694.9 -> 14.1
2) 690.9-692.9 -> 13.9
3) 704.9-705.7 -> 14.4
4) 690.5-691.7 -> 13.9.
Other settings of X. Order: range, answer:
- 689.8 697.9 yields 14.1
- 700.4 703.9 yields 14.1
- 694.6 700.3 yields 14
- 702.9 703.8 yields 14.3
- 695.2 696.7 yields 14.2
